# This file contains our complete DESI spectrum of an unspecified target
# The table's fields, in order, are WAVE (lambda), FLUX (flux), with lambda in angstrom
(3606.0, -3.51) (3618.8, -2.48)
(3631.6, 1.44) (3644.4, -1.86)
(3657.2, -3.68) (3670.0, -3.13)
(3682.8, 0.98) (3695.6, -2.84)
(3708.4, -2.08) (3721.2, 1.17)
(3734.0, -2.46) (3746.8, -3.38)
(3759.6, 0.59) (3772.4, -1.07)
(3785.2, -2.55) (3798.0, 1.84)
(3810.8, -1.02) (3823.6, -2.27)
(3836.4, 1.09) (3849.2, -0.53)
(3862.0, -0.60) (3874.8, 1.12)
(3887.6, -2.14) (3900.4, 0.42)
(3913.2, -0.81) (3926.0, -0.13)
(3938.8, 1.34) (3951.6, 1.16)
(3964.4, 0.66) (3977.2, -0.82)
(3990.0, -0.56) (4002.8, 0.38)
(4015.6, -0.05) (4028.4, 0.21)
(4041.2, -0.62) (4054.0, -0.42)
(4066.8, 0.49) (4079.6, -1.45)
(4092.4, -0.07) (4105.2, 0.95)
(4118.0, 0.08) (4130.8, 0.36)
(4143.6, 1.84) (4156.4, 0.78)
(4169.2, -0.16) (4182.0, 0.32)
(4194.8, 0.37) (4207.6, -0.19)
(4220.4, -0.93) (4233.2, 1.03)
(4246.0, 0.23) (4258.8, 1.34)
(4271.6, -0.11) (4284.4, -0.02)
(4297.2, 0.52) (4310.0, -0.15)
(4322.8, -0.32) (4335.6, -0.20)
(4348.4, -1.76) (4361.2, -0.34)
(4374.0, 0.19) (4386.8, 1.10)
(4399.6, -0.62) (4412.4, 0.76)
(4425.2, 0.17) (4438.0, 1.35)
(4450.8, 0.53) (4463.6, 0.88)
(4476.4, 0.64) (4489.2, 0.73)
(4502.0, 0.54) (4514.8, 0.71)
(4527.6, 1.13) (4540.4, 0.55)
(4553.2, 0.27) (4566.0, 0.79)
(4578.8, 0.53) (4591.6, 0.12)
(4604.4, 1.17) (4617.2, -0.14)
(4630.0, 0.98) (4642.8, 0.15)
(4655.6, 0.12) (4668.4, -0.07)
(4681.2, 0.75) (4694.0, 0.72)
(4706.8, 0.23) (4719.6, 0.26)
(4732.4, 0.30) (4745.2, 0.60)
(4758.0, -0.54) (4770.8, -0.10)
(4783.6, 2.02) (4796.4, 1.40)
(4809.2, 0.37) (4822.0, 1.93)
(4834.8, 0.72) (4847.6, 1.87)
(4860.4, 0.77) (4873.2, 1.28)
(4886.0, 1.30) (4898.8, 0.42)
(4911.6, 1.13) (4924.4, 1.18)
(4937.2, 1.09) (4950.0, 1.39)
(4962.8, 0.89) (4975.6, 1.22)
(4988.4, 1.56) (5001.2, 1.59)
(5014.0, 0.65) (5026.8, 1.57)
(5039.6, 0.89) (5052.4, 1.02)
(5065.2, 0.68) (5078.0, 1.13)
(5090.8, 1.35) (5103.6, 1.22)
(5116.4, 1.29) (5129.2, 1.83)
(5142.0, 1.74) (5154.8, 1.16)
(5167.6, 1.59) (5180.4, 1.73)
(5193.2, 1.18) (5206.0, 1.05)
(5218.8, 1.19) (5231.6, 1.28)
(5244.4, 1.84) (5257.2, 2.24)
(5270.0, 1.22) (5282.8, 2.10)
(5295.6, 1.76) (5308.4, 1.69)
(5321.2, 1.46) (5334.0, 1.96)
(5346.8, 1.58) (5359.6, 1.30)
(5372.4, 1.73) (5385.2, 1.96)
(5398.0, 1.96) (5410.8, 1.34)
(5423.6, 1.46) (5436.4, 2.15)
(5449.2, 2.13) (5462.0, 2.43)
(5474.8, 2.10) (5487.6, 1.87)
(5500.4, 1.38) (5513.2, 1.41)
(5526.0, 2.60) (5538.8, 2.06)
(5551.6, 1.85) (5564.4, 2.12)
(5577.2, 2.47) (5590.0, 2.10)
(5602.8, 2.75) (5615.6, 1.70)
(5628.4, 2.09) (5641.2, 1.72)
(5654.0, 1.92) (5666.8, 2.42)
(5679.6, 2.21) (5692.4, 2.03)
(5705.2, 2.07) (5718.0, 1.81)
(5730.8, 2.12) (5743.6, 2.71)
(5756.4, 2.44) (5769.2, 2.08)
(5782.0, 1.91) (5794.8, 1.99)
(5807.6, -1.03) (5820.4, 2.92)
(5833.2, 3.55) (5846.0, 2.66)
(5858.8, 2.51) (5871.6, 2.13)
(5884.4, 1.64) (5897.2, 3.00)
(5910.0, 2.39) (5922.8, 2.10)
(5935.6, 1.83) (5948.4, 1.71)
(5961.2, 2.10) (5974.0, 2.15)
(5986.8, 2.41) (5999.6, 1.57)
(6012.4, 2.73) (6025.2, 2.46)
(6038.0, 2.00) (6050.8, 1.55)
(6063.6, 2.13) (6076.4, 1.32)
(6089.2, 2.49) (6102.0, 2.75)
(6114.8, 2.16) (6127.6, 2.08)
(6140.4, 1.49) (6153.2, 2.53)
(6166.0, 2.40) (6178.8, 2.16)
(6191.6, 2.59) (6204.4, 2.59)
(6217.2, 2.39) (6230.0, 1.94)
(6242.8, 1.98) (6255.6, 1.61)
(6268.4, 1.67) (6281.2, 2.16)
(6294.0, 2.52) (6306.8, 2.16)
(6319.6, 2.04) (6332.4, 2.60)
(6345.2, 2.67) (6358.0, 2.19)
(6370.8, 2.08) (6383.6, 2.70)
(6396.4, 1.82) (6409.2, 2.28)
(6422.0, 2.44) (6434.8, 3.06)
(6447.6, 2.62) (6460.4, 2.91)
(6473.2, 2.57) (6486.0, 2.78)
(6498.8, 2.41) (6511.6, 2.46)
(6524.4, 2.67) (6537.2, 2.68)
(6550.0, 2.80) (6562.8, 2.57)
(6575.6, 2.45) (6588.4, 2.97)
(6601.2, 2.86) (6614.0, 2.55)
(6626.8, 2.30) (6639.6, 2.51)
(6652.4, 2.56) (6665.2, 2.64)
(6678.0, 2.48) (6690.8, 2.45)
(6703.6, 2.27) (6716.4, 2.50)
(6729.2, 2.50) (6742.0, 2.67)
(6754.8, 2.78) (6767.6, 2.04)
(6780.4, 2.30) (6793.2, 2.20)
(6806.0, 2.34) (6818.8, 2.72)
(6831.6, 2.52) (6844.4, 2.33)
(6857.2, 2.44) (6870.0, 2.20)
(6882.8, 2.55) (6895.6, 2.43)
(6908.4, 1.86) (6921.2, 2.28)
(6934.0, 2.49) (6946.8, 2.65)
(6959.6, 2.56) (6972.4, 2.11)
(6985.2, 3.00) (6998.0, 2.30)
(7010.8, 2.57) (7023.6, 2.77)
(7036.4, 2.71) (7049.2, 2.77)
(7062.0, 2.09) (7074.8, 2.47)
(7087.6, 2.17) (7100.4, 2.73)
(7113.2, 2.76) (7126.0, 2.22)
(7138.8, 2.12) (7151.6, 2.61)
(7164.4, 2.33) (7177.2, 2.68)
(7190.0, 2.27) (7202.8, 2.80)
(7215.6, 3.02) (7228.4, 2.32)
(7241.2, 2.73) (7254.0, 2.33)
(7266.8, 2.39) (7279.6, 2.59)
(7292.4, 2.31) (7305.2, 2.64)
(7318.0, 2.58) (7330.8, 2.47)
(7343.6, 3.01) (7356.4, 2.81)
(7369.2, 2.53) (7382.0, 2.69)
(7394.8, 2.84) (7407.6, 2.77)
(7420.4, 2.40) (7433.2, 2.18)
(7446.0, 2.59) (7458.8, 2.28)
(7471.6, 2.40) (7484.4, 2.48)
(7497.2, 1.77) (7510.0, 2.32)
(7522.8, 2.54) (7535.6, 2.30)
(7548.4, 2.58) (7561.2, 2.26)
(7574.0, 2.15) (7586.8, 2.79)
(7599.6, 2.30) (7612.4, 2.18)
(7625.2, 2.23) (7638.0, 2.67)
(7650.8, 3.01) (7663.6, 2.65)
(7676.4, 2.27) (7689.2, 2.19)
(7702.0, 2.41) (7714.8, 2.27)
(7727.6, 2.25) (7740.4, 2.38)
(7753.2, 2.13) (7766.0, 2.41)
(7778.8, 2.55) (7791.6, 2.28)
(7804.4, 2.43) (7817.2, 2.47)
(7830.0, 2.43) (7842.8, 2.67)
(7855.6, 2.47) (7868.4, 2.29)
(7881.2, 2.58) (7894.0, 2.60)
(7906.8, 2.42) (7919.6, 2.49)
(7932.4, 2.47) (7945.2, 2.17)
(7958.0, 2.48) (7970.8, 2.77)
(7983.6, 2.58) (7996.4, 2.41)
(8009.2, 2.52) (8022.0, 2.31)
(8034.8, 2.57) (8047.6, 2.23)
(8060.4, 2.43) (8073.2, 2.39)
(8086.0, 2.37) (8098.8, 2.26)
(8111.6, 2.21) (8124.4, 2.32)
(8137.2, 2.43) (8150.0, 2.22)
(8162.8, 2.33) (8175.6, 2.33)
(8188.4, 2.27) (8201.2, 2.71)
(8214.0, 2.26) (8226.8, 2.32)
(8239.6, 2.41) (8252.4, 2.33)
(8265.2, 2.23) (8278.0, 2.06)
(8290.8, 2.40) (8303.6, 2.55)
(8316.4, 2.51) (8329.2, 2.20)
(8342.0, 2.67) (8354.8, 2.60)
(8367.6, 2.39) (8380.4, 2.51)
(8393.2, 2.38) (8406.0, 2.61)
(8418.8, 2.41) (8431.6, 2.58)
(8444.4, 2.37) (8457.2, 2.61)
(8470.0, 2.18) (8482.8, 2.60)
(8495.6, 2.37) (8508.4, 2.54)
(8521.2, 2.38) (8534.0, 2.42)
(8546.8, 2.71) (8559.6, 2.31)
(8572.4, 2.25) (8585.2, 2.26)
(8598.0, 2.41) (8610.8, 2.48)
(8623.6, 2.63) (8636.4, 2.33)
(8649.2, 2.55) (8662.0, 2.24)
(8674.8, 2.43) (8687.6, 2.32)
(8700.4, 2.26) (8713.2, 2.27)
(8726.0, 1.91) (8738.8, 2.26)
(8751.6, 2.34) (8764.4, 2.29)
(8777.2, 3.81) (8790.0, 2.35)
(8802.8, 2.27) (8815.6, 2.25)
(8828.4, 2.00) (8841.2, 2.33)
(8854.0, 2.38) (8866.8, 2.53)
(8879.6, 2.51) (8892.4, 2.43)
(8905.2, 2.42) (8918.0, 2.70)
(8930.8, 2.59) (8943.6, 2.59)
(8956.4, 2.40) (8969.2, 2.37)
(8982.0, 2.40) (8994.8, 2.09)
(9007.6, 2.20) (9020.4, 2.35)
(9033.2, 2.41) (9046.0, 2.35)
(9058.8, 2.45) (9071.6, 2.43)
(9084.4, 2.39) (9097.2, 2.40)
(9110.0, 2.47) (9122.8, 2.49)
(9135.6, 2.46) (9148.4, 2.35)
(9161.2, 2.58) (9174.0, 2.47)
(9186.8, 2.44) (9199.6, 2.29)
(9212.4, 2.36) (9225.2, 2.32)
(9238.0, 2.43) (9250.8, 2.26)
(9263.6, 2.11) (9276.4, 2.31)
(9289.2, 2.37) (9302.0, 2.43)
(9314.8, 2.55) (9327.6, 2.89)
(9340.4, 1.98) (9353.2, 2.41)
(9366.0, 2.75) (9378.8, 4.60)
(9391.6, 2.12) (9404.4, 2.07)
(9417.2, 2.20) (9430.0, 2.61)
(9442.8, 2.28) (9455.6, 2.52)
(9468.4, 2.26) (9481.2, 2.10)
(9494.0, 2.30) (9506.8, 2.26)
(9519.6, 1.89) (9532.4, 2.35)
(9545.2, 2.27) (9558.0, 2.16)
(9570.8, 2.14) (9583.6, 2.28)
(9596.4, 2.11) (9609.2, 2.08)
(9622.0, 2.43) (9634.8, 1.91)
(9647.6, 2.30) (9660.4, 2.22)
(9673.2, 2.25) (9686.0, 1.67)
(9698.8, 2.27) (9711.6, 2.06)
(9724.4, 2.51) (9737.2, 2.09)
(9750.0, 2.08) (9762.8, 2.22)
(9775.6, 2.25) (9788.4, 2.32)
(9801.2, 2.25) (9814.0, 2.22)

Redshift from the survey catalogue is 0.210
